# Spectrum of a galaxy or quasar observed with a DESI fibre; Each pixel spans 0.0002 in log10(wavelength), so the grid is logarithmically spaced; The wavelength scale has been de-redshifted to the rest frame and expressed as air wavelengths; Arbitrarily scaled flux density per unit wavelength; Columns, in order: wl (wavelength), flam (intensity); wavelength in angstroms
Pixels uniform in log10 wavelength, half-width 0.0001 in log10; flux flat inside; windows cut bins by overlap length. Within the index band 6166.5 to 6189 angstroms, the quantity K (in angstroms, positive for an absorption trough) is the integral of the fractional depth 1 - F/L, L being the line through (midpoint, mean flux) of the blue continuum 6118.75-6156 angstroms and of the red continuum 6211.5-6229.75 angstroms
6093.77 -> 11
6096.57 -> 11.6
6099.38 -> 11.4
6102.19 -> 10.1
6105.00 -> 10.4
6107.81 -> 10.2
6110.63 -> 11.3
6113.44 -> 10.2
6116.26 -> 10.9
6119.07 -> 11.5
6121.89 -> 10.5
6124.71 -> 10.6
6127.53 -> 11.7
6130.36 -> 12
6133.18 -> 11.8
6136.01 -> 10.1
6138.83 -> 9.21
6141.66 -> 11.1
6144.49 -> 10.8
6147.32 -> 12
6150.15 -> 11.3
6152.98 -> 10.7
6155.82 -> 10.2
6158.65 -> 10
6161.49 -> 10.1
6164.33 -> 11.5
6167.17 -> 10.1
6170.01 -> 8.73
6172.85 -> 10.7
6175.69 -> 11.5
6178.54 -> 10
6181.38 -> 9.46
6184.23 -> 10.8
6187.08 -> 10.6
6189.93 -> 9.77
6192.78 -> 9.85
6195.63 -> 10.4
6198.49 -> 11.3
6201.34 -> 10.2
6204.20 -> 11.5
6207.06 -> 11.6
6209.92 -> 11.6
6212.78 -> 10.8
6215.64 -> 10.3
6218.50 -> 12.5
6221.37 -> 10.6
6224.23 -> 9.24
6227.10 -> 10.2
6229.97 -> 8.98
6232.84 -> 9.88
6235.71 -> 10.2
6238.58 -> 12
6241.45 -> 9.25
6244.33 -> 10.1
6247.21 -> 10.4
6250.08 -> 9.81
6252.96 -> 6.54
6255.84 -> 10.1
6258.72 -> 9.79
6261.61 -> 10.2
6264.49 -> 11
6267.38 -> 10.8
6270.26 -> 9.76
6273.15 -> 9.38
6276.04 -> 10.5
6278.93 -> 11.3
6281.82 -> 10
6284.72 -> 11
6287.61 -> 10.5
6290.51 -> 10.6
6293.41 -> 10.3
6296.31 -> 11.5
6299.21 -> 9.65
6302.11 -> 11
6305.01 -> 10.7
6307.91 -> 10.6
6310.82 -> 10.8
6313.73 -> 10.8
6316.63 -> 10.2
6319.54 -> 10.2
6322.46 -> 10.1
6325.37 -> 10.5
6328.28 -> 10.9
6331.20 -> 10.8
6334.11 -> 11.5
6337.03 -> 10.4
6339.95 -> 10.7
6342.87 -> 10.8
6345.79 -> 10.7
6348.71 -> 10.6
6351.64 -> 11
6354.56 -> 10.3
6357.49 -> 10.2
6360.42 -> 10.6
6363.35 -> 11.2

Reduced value 1.1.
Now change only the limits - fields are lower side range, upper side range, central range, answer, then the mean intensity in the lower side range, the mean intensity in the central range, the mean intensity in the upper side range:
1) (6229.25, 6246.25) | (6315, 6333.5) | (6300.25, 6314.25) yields -0.4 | 10.1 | 10.7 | 10.5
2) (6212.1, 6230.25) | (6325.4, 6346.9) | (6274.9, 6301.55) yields 0.1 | 10.4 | 10.6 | 10.8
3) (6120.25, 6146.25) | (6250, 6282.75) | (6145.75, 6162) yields 0.0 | 10.9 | 10.8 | 9.94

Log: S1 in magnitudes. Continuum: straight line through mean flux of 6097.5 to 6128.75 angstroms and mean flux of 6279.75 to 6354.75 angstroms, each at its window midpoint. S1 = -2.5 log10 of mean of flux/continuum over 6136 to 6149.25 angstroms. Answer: 0.01 mag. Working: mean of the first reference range 10.8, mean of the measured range 10.7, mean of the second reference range 10.6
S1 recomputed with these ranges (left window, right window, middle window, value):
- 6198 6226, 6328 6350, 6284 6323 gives 0.027 mag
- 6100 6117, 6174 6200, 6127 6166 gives -0.040 mag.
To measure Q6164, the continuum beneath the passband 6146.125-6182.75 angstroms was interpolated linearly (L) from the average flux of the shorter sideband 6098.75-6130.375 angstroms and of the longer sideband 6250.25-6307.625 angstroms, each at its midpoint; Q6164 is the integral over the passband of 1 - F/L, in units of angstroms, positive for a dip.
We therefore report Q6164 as 0.63 angstroms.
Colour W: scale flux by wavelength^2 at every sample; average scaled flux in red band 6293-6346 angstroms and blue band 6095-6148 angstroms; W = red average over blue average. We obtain 1.0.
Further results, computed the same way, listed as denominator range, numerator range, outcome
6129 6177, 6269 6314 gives 1.03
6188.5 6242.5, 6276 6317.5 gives 1.04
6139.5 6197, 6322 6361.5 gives 1.08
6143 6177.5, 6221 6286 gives 0.97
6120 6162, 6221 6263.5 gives 0.94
